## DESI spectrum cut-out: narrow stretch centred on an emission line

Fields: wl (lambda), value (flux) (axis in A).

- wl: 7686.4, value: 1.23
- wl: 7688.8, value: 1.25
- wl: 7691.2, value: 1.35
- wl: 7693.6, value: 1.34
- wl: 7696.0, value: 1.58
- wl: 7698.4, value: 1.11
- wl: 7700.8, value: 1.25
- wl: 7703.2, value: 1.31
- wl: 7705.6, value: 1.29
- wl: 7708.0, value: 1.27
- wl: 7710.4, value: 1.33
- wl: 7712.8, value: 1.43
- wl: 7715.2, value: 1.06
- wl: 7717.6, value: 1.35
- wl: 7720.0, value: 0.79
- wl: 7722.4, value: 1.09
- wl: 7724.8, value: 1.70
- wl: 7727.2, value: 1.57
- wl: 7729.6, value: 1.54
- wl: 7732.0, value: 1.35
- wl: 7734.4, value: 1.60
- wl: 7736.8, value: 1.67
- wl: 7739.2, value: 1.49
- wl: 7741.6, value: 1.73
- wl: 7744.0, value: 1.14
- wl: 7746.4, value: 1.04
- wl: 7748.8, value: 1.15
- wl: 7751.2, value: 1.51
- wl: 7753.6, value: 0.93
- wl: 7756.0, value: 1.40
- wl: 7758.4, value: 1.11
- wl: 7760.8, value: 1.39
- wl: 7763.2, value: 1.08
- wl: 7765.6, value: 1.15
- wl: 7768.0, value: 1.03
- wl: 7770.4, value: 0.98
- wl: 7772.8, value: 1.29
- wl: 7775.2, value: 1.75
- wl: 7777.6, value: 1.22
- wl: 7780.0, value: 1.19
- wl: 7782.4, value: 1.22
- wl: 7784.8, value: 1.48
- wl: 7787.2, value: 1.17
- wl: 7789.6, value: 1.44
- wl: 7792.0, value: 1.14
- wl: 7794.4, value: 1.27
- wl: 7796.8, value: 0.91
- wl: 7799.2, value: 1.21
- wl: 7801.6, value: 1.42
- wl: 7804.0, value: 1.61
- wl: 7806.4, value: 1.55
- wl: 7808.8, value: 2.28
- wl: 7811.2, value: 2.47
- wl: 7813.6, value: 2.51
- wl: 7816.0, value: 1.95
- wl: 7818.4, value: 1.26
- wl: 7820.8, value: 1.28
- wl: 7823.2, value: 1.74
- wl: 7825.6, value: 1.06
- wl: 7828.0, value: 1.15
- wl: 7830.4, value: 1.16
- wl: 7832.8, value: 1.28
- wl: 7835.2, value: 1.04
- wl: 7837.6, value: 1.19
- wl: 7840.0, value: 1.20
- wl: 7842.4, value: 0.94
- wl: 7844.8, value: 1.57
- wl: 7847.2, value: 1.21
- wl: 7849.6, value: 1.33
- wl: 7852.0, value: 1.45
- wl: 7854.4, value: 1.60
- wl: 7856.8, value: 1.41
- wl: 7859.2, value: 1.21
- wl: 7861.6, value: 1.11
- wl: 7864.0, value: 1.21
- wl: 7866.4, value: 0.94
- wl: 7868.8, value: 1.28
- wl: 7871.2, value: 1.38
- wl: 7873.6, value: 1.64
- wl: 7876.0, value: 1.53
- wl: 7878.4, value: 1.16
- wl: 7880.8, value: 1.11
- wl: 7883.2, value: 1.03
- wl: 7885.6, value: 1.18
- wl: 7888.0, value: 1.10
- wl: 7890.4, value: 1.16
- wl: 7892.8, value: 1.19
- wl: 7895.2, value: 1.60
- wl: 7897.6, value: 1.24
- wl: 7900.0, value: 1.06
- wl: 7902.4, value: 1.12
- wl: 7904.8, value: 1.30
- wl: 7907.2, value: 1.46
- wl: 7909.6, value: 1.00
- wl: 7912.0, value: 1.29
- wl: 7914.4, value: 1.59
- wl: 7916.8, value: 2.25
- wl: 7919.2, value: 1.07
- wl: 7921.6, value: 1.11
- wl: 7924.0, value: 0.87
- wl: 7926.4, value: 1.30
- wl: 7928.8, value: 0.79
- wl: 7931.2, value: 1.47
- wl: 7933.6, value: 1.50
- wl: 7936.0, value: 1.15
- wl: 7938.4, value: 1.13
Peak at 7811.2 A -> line [O III] 5007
